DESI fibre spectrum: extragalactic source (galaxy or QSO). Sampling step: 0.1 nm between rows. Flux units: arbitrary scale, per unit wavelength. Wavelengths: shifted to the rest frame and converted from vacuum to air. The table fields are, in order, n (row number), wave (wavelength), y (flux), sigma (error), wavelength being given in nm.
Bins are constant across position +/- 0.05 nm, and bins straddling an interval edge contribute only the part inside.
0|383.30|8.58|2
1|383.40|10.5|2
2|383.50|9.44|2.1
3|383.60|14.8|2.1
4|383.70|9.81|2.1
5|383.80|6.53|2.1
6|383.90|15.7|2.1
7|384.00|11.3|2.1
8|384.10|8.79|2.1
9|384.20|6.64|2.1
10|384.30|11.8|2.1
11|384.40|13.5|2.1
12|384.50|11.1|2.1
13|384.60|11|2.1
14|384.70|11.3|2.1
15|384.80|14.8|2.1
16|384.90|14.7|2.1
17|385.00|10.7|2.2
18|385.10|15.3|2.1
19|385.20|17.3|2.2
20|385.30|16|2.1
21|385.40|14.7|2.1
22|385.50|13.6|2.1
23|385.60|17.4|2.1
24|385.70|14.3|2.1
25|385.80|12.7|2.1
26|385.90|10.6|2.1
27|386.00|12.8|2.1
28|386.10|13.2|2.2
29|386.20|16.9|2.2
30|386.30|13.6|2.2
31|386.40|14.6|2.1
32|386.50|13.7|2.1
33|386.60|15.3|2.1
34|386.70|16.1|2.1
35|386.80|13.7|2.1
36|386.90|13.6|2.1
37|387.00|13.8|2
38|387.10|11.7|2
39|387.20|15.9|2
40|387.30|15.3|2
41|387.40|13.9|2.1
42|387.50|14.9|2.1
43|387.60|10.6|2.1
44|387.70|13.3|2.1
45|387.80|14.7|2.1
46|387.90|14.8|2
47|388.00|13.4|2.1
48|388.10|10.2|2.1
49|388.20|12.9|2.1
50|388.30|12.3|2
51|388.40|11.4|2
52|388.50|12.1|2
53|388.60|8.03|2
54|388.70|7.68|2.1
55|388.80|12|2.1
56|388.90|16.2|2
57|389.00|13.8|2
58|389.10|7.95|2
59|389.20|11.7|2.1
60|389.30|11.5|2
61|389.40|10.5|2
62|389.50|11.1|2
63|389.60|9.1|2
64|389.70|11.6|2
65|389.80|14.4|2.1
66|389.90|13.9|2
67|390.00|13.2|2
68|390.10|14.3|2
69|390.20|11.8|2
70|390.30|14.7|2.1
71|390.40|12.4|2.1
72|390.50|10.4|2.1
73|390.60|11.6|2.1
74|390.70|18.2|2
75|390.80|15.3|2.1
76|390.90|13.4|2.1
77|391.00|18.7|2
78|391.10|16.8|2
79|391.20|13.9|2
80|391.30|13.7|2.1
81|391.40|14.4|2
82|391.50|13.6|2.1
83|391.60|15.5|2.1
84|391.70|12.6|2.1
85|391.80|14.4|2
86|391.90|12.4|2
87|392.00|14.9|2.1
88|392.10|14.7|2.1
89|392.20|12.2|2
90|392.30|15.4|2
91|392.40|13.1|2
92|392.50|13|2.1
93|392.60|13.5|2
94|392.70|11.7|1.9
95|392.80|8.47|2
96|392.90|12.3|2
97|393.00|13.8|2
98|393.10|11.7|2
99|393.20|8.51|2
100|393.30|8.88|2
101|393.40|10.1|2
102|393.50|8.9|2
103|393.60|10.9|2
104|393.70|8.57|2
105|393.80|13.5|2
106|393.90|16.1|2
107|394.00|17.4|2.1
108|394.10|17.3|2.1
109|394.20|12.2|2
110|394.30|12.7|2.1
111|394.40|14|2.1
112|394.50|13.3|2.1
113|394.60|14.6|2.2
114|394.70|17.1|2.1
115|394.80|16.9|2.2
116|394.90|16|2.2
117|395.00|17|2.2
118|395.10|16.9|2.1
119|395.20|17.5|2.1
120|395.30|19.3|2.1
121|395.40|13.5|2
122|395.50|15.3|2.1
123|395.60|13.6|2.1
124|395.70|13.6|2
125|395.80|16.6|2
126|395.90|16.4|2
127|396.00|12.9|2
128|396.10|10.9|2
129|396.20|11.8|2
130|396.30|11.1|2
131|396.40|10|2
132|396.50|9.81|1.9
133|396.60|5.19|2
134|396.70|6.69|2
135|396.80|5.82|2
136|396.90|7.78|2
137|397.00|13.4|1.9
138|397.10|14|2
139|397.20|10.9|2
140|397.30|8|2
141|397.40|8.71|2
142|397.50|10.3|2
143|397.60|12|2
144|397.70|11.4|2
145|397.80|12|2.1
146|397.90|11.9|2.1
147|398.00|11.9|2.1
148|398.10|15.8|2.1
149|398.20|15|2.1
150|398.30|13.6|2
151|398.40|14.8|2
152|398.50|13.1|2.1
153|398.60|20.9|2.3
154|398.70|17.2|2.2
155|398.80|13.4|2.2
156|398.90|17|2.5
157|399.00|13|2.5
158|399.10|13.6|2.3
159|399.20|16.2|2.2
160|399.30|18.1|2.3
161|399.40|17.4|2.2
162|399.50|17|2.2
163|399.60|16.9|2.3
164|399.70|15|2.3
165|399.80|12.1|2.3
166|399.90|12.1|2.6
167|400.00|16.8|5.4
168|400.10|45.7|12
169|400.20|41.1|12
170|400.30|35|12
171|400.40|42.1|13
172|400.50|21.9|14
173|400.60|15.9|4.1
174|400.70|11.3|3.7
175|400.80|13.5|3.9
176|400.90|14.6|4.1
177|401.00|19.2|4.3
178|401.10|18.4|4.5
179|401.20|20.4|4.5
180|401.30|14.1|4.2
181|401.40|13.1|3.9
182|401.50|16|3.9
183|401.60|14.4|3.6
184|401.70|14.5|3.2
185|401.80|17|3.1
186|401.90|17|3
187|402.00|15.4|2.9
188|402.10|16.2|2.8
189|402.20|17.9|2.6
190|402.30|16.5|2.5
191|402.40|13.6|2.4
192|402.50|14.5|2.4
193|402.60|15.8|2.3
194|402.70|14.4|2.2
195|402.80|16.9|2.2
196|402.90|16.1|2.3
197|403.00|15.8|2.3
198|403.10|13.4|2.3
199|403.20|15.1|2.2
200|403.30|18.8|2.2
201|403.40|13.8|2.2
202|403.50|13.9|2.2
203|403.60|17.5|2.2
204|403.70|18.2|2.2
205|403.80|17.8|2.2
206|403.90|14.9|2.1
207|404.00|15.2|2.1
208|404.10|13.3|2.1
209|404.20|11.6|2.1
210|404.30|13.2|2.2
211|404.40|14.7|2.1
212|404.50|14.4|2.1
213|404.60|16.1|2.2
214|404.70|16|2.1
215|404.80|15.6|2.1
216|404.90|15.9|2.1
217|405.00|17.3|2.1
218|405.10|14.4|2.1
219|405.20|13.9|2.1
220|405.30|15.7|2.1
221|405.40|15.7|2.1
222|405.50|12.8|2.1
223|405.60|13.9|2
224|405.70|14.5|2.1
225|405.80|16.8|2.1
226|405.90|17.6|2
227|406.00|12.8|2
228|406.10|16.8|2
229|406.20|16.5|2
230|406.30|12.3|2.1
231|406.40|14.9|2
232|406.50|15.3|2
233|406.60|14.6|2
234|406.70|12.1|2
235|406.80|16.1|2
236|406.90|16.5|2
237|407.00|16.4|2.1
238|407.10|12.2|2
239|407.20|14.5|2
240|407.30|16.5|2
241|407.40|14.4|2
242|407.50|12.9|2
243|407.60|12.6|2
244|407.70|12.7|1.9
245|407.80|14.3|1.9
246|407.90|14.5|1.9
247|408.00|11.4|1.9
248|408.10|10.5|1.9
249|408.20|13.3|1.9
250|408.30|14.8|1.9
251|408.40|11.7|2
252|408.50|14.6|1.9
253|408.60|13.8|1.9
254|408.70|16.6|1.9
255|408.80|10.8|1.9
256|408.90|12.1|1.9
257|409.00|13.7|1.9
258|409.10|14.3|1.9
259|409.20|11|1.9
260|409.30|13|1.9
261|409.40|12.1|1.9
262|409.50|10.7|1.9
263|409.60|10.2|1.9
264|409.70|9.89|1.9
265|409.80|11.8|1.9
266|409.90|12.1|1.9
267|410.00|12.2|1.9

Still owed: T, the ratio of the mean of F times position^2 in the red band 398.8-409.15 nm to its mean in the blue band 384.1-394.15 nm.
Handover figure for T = 1.3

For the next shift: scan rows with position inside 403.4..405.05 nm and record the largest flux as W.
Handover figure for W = 18.2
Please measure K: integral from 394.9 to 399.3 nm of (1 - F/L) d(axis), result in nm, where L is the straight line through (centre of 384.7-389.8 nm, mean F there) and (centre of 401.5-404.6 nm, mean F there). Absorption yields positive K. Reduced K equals 0.44 nm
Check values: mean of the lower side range 13.2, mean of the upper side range 15.4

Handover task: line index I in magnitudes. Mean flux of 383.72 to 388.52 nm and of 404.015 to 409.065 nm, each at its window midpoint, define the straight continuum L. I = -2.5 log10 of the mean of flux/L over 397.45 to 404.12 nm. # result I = -0.20 mag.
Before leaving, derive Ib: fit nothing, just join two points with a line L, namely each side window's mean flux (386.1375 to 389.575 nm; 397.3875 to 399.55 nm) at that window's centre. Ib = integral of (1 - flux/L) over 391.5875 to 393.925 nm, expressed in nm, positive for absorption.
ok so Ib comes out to 0.24 nm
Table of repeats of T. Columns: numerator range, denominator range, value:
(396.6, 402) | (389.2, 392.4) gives 1.24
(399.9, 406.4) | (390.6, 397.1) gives 1.35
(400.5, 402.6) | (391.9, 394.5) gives 1.31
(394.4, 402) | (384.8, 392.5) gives 1.22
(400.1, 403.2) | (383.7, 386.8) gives 1.53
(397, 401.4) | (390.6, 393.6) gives 1.34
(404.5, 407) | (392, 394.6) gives 1.28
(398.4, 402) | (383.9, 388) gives 1.48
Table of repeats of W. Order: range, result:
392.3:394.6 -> 17.4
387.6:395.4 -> 19.3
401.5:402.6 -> 17.9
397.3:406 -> 45.7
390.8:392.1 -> 18.7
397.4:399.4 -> 20.9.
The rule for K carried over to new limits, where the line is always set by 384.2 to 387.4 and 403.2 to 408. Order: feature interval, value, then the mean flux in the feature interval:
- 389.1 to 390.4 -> 0.17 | 12.2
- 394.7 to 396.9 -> 0.18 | 13.1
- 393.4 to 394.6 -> 0.10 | 13.1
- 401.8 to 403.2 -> -0.09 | 15.7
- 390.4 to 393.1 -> 0.08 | 13.7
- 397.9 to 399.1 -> -0.03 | 14.9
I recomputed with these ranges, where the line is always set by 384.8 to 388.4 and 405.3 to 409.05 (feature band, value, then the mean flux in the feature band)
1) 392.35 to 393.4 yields 0.22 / 11.4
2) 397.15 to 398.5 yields 0.17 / 12.1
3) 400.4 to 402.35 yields -0.19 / 16.8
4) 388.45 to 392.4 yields 0.07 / 13.1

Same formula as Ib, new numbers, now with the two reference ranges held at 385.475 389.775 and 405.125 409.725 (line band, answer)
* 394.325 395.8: -0.26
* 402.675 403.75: -0.18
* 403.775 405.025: -0.12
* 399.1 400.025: -0.15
